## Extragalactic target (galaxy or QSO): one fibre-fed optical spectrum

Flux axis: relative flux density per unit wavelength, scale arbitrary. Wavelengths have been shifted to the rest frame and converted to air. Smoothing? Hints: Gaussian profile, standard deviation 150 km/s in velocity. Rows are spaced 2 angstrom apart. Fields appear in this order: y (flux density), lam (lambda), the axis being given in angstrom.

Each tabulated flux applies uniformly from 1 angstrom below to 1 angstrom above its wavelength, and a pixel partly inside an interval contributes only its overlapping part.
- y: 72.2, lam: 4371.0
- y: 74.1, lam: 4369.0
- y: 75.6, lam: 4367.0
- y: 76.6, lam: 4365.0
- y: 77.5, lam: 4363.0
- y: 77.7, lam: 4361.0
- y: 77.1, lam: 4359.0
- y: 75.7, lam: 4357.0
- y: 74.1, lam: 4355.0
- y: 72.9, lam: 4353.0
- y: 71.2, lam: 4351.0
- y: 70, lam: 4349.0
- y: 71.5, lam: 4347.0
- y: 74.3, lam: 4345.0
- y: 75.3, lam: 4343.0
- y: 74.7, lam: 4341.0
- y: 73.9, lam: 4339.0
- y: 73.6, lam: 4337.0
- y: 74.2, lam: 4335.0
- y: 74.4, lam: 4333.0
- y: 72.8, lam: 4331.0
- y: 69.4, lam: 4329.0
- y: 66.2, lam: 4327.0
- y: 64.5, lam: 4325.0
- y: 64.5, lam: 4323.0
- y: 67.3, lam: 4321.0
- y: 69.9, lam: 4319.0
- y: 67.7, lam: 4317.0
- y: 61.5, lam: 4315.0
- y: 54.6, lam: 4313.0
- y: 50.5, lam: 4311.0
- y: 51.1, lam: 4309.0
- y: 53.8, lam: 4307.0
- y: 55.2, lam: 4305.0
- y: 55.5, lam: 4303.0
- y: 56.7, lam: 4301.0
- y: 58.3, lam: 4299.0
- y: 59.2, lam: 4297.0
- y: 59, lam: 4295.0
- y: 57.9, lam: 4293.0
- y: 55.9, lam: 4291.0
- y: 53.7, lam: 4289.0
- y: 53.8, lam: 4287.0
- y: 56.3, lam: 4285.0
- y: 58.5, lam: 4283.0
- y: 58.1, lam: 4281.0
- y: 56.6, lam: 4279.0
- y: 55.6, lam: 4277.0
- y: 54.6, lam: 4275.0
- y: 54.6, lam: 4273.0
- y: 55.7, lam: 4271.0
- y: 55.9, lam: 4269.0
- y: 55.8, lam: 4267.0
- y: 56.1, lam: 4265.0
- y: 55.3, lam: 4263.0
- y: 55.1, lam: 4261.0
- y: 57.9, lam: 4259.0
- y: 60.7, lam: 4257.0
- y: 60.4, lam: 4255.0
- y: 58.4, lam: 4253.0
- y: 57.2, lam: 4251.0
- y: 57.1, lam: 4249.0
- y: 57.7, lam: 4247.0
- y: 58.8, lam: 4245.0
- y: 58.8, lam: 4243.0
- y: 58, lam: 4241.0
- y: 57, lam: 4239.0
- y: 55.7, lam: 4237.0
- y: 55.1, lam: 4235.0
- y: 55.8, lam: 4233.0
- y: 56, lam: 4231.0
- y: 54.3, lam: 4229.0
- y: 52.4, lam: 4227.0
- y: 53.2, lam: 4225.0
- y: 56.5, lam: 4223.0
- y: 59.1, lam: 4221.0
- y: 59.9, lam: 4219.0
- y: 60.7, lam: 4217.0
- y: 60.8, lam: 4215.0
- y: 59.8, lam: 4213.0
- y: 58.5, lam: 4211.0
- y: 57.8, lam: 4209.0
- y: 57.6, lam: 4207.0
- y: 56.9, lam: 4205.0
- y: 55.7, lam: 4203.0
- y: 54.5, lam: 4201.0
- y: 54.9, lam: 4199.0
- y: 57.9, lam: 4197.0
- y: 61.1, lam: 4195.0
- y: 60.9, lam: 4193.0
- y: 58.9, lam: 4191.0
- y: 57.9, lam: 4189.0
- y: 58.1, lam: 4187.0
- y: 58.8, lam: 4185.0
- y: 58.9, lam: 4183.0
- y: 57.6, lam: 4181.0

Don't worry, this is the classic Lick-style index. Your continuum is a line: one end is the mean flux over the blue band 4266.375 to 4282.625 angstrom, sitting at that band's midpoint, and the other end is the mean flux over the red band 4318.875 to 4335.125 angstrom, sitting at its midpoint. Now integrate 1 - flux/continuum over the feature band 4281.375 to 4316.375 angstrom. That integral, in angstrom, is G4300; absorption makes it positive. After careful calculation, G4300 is 3.2 angstrom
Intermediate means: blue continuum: 56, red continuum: 68.9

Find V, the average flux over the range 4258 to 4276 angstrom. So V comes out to 55.7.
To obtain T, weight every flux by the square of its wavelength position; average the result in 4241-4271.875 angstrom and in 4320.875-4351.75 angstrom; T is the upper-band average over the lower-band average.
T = 1.29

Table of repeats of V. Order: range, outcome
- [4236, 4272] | 57.3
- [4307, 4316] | 54.4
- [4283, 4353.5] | 63.9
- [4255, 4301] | 56.7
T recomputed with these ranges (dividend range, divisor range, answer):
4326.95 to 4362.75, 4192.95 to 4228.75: 1.36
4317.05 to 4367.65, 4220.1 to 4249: 1.35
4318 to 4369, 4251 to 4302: 1.32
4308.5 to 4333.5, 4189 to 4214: 1.17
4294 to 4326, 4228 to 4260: 1.07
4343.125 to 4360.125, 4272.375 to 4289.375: 1.36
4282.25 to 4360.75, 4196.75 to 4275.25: 1.19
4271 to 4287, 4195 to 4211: 1.02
